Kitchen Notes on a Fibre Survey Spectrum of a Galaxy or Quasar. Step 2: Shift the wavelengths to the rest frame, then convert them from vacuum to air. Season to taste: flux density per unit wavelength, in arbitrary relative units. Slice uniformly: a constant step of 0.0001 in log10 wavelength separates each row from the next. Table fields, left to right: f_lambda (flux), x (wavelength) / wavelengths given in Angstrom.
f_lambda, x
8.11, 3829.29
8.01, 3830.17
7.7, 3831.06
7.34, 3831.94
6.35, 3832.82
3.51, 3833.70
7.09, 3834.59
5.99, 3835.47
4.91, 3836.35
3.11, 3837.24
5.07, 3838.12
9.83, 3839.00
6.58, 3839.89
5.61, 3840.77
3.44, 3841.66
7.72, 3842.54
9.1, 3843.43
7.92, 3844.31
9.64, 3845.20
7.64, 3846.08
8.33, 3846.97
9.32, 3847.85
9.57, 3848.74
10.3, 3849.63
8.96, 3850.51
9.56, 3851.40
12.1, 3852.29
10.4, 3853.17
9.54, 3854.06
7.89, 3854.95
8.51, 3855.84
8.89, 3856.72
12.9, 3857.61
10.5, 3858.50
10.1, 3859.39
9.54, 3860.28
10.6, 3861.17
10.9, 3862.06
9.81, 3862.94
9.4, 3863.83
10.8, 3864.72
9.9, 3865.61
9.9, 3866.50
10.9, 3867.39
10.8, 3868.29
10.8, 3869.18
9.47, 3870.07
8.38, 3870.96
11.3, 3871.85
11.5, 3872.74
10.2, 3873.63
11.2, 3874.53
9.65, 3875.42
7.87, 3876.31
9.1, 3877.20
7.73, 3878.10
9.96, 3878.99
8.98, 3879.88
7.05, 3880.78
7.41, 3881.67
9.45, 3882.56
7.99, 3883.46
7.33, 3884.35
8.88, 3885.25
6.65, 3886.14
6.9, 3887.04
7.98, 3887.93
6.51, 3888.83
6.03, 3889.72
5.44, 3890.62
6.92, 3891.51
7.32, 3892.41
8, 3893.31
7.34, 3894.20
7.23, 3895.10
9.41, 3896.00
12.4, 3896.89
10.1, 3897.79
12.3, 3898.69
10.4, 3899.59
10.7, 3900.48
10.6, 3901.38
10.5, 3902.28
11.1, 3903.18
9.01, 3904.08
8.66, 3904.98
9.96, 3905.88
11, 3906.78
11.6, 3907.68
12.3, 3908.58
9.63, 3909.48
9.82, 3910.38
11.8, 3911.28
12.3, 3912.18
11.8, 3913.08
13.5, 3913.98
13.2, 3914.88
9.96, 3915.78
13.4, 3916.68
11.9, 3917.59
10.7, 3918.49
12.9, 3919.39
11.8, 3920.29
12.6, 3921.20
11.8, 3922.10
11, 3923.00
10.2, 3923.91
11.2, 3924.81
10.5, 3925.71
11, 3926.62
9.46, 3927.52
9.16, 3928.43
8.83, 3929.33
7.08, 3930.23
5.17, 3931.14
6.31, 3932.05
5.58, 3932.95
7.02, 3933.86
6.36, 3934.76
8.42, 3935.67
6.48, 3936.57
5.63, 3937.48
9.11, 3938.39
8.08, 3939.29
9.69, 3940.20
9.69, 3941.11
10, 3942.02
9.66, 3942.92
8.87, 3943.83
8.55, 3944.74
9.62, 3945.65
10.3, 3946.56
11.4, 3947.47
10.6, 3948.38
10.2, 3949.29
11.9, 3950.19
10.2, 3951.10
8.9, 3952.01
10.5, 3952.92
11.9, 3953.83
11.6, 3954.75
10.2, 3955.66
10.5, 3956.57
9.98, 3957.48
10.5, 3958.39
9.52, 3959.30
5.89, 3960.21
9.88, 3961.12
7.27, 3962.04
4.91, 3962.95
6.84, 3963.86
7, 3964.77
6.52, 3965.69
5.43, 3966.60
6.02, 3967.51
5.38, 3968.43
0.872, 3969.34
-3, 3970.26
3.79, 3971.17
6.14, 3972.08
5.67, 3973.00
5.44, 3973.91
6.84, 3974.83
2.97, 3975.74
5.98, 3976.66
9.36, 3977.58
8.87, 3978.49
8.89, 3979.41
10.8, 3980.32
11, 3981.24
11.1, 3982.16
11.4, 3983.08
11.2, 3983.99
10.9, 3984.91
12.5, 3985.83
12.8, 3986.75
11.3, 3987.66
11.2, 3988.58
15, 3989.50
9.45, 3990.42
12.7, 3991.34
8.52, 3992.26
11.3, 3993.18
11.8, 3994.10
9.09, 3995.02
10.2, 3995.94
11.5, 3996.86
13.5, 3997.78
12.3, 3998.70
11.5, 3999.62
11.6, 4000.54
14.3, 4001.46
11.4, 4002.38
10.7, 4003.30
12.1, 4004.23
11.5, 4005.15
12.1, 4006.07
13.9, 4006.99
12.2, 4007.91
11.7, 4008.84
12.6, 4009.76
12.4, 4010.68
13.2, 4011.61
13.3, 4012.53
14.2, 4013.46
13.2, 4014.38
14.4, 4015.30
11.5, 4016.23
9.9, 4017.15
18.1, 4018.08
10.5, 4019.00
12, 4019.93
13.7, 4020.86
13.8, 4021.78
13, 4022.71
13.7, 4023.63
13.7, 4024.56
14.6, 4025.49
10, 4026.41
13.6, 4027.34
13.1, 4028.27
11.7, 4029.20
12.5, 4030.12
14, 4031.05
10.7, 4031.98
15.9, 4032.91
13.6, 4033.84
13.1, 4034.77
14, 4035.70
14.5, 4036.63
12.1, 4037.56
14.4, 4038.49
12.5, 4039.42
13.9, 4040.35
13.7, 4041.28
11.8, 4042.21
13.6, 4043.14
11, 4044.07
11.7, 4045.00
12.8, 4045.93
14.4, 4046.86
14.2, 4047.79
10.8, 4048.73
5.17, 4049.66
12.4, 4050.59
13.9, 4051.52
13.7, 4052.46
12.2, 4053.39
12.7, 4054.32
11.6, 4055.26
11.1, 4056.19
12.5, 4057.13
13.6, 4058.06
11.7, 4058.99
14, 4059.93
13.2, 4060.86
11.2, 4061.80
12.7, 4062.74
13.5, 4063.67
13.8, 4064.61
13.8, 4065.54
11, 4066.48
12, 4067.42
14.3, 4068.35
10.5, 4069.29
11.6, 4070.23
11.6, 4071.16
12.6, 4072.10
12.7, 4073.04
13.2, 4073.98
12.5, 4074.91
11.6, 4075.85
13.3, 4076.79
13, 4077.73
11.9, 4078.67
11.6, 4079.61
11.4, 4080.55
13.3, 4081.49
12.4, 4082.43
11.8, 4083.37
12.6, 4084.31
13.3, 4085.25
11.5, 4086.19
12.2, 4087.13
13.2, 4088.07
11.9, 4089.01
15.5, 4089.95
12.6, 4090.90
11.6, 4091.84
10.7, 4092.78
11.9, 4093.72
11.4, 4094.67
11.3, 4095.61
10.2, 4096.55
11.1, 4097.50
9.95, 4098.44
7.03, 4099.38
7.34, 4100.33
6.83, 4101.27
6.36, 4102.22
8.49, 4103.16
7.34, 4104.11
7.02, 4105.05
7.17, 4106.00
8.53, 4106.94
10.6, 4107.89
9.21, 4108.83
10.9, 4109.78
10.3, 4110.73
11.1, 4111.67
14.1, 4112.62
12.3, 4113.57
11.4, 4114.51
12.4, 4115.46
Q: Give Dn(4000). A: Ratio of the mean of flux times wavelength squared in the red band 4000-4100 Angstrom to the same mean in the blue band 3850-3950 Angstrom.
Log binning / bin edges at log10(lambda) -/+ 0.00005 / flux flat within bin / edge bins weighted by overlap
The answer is 1.4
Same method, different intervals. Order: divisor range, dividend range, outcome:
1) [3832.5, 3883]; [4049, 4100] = 1.52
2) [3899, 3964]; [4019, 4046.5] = 1.39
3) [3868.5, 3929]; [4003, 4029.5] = 1.38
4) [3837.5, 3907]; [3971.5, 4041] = 1.39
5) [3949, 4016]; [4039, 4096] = 1.31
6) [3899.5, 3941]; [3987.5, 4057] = 1.32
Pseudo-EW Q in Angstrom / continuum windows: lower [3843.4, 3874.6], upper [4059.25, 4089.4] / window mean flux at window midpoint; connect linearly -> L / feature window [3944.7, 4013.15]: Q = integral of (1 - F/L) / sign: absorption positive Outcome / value 9.9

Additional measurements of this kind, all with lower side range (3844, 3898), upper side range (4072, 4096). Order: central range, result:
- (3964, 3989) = 7.27 Angstrom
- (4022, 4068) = -3.93 Angstrom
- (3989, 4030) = -4.21 Angstrom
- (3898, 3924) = -4.07 Angstrom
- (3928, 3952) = 3.69 Angstrom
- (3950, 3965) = 1.69 Angstrom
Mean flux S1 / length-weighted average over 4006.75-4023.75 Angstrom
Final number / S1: 13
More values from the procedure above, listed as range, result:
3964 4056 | 11.2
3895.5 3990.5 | 9.36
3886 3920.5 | 10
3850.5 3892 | 9.2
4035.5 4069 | 12.6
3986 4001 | 11.5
